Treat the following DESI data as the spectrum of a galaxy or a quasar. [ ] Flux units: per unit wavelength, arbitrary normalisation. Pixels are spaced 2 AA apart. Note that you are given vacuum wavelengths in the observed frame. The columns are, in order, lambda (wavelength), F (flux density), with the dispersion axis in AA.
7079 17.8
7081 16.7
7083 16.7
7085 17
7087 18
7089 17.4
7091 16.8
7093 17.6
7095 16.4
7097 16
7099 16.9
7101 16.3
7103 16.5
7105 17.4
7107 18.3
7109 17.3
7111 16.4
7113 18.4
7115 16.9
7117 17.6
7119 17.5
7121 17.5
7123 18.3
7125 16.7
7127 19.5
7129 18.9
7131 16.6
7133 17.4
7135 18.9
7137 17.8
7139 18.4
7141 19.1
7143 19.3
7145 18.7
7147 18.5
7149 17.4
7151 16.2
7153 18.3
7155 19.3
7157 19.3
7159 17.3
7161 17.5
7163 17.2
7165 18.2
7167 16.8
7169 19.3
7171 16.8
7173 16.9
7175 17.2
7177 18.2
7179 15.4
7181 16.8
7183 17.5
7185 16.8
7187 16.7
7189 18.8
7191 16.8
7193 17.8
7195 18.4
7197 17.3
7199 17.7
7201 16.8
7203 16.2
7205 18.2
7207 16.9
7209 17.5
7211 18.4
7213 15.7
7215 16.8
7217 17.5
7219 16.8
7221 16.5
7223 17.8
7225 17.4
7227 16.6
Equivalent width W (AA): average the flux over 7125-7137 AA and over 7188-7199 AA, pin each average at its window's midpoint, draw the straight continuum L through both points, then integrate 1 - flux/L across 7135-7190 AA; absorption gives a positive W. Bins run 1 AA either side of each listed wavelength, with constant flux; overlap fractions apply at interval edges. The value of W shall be 0.5 AA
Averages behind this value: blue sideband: 18.1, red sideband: 17.8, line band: 17.8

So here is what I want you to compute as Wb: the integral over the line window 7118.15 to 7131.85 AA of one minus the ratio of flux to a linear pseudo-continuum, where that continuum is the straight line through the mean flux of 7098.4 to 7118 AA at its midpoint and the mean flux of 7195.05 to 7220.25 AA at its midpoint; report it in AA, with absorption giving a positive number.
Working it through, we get -0.53 AA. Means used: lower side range 17.2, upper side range 17.2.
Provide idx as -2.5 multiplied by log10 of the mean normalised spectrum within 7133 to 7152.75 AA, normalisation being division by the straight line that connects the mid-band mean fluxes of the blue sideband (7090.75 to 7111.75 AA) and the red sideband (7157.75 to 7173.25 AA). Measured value -0.05 mag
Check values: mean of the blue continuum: 16.9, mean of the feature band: 18.2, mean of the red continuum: 17.6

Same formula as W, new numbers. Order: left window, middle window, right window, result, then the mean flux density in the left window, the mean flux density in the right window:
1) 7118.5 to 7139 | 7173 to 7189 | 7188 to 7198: 0.7 AA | 17.9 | 17.8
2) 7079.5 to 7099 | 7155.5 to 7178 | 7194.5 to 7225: -0.8 AA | 17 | 17.2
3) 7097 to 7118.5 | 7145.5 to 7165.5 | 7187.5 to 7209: -0.7 AA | 17.2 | 17.5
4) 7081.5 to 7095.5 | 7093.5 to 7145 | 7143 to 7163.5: -0.2 AA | 17.1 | 18.1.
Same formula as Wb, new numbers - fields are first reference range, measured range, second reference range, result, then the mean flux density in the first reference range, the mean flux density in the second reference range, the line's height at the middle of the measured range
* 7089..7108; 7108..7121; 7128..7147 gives 0.1 AA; 16.9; 18.4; 17.5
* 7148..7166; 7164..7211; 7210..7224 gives 0.2 AA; 17.9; 17.1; 17.5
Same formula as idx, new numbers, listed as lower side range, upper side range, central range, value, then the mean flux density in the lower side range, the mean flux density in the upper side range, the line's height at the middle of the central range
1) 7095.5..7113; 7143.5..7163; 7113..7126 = -0.01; 17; 18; 17.3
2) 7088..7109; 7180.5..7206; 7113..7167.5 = -0.05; 17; 17.4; 17.2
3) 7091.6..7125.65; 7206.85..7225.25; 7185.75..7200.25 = -0.03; 17.2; 17.1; 17.1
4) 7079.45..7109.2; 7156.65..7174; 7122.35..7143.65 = -0.05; 17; 17.6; 17.4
